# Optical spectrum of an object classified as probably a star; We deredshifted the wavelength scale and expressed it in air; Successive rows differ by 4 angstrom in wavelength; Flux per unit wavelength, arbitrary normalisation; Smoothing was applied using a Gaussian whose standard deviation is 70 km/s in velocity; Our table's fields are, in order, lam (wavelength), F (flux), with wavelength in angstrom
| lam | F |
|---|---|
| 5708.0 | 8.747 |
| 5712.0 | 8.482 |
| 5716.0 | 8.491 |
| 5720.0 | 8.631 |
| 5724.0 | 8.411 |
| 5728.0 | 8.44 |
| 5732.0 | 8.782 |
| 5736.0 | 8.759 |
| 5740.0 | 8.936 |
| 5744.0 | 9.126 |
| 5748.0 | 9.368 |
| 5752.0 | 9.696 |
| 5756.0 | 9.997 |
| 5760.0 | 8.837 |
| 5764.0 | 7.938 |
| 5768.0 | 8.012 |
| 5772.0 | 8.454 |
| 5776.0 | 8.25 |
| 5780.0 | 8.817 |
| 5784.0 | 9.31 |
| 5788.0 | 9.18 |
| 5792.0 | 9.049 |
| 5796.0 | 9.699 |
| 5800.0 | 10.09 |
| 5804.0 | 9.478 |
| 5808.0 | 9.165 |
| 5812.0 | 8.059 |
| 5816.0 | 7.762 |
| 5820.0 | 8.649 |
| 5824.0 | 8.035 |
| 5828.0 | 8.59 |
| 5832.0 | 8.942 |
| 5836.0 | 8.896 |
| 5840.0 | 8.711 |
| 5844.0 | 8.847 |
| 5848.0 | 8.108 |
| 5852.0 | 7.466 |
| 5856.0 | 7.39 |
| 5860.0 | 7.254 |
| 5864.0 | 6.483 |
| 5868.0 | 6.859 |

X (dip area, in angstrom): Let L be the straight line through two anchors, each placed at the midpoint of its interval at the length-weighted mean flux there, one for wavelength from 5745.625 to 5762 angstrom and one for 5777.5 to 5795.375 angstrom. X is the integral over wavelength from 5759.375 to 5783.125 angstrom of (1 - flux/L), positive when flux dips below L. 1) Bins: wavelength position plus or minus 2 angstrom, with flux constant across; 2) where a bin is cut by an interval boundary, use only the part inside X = 2.2 angstrom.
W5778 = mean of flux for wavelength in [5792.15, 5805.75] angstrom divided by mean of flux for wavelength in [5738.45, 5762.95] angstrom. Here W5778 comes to 1.0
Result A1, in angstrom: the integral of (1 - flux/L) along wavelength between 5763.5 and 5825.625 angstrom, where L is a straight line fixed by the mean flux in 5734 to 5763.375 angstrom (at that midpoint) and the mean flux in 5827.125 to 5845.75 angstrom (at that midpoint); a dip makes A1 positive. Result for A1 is 1.5 angstrom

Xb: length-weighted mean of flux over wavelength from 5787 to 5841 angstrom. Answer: 8.88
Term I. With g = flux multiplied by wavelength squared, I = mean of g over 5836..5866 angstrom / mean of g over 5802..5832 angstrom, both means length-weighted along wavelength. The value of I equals 0.92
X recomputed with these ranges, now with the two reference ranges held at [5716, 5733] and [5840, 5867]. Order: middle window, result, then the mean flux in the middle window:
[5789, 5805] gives -3.03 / 9.56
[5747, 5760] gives -1.93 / 9.58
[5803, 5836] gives -2.90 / 8.58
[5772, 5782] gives -0.41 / 8.52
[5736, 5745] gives -0.56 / 8.96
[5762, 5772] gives 0.21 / 8.07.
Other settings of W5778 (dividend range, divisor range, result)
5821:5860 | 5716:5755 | 0.93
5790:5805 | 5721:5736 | 1.12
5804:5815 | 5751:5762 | 0.92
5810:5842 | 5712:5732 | 0.99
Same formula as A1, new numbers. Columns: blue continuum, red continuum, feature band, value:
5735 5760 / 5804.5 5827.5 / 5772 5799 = -0.73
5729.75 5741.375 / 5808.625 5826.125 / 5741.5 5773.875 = -1.04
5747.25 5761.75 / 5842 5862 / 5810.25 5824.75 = 0.47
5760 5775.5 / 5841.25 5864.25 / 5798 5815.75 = -2.35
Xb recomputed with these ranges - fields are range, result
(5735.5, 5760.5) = 9.3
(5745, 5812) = 9.05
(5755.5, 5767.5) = 8.68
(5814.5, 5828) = 8.23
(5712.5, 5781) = 8.75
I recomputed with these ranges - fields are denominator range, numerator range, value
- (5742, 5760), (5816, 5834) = 0.92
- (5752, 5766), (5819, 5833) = 0.97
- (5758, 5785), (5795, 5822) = 1.07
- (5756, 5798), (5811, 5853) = 0.97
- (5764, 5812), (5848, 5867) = 0.83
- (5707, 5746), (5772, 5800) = 1.07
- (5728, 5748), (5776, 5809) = 1.06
